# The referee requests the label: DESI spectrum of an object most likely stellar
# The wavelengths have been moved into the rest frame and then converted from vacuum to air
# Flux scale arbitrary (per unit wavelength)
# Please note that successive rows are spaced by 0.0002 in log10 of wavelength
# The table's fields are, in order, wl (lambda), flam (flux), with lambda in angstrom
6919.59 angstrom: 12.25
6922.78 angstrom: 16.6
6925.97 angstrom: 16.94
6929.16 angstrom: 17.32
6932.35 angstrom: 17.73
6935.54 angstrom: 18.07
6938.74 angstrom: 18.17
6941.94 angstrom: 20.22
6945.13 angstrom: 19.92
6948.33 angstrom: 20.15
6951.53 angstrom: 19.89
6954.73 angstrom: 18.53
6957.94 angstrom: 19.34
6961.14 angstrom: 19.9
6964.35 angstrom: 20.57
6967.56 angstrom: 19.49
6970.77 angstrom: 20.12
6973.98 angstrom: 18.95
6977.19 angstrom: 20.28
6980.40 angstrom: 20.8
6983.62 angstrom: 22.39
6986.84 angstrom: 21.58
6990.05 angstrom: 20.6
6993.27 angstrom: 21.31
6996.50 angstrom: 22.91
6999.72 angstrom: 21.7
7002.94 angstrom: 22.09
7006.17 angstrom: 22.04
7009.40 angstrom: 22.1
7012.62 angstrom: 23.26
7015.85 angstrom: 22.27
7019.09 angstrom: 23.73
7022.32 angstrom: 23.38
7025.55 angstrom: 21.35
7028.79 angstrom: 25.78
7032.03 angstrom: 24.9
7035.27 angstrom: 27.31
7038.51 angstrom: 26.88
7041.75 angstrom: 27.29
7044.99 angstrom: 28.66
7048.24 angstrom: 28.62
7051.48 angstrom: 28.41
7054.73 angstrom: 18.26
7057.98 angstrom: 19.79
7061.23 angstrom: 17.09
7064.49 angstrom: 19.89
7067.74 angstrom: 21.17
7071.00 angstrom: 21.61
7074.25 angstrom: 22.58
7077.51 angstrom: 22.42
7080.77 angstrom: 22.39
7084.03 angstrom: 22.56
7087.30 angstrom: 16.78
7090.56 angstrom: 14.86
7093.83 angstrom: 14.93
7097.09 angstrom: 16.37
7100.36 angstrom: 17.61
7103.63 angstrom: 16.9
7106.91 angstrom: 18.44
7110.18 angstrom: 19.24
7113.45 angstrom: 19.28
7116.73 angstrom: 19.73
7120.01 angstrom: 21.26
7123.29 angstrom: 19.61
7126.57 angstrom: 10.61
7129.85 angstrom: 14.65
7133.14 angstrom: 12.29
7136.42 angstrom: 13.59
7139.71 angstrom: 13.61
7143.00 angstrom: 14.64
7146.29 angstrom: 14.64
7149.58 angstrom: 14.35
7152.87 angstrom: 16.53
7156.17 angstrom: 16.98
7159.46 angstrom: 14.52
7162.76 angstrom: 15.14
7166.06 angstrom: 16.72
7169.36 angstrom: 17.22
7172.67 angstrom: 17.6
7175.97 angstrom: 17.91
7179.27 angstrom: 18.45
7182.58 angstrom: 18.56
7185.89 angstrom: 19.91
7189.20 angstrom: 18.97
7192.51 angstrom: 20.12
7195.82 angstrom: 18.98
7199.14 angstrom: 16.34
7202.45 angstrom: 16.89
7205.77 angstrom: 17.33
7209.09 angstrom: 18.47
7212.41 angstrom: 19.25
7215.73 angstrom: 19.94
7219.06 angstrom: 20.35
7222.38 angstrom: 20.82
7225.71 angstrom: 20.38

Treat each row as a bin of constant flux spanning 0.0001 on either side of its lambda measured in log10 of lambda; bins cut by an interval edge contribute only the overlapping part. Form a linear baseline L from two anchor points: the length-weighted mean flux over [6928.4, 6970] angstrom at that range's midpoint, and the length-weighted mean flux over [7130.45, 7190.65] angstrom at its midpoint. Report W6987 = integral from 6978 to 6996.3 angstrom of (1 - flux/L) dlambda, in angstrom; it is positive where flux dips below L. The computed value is -2.7 angstrom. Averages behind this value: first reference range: 19.2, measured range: 21.4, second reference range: 16.2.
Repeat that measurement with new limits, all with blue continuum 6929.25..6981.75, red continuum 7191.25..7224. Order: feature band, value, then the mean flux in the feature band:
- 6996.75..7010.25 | -1.9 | 22.1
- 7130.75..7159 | 6.6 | 14.6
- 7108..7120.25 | -0.4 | 19.7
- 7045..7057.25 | -3.8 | 25.2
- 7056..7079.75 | -1.8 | 20.7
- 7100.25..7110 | 0.6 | 17.9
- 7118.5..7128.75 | 1.1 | 17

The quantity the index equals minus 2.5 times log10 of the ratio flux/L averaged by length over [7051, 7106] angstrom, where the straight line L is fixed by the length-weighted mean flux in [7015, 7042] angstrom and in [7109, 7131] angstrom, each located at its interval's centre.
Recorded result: 0.08 mag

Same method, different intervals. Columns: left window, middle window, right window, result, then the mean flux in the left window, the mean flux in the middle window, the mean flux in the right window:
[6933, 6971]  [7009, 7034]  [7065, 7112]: -0.21 mag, 19.5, 23.5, 19.2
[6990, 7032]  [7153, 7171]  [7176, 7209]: 0.18 mag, 22.7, 16.1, 18.4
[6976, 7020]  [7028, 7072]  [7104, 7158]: -0.21 mag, 21.9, 24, 16.2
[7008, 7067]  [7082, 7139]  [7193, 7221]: 0.26 mag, 23.8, 17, 18.5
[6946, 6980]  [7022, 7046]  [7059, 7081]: -0.25 mag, 19.8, 25.7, 20.9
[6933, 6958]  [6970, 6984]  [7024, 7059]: 0.04 mag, 19.2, 20.4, 25.3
